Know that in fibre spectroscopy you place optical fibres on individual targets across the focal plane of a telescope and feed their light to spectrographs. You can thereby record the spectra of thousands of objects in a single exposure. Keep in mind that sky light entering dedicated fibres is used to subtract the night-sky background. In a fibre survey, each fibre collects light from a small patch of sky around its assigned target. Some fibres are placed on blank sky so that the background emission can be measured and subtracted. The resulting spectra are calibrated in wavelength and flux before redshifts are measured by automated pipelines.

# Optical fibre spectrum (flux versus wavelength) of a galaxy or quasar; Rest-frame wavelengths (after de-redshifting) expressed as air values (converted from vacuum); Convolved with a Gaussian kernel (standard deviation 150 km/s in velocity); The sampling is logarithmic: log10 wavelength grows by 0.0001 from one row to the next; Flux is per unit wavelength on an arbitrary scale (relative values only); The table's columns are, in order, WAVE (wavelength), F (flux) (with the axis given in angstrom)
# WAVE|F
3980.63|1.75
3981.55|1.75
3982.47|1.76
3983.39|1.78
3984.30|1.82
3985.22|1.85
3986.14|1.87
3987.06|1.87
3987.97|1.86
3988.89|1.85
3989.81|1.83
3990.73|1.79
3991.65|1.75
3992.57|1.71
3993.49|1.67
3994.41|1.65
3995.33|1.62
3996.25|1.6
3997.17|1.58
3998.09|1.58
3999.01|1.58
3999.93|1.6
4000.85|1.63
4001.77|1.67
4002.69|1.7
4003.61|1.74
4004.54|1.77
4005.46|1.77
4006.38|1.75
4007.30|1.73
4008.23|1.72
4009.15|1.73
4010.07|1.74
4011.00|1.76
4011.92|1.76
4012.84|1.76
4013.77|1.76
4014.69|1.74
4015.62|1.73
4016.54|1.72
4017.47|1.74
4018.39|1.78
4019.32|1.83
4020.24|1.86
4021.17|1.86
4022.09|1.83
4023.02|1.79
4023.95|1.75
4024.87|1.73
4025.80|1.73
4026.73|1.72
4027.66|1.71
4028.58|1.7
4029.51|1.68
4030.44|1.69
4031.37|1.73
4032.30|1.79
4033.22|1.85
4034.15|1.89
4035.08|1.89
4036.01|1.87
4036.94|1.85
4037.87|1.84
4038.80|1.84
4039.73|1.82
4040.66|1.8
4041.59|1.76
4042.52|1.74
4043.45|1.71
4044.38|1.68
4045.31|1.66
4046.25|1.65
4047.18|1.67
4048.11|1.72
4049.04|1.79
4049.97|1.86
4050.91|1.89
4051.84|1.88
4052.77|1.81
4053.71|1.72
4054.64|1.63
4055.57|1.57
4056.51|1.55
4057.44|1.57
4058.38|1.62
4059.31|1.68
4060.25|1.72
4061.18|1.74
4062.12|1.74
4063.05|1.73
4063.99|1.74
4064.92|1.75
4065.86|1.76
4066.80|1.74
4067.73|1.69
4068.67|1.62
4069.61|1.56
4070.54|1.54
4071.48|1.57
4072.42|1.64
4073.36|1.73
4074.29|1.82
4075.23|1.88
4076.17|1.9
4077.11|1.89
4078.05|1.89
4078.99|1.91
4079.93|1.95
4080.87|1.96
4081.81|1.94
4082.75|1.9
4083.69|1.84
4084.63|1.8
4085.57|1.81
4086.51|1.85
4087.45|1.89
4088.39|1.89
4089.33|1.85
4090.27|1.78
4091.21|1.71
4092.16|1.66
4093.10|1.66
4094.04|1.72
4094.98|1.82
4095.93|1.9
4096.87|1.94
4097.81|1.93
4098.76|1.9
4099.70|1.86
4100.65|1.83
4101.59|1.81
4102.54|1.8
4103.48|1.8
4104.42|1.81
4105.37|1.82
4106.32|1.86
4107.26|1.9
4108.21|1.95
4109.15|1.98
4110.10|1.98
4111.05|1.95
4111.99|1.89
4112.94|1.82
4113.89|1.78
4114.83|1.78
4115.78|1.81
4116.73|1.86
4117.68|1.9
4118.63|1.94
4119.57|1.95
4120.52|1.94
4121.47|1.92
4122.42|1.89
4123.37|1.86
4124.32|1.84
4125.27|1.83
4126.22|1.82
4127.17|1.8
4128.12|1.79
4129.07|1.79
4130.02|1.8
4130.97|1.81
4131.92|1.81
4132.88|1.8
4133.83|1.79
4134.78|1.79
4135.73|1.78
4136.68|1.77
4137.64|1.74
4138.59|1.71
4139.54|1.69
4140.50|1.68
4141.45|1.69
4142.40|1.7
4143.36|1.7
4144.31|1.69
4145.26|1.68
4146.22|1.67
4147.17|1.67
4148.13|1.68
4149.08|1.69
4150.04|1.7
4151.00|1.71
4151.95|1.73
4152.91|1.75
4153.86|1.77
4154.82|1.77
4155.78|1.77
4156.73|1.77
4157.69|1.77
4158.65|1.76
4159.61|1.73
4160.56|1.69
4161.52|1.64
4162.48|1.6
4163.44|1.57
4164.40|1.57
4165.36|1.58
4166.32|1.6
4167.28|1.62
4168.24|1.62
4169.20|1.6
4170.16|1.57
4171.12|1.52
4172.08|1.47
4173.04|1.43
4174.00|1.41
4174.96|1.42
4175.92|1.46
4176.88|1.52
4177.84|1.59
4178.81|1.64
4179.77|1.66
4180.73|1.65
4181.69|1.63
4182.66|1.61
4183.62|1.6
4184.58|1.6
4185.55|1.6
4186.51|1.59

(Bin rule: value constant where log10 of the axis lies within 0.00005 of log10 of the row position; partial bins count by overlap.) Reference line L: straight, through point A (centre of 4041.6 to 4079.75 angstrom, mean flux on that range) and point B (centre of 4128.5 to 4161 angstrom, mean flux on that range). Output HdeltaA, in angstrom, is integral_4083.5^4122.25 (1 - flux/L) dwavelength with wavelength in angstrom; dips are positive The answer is -2.7 angstrom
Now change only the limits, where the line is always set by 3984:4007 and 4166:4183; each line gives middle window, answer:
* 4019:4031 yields -0.44 angstrom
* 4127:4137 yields -1.24 angstrom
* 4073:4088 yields -2.10 angstrom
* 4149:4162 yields -1.32 angstrom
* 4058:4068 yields -0.36 angstrom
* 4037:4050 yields -0.57 angstrom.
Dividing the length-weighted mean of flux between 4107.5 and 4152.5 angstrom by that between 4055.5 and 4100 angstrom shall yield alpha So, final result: 1.01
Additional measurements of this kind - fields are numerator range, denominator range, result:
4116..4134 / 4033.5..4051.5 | 1.04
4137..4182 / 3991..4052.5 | 0.94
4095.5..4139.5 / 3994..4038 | 1.06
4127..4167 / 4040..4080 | 0.99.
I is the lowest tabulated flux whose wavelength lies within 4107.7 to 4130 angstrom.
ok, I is 1.78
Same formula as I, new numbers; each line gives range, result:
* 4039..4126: 1.54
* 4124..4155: 1.67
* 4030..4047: 1.65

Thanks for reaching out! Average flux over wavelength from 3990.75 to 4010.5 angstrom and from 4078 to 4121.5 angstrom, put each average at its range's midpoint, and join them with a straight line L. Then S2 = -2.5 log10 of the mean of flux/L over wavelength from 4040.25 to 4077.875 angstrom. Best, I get 0.04 mag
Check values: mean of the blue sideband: 1.68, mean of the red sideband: 1.86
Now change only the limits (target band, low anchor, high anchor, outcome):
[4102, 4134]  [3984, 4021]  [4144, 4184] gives -0.12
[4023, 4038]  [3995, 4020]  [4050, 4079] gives -0.04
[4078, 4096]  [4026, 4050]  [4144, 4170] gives -0.06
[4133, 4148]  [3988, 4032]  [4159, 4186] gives -0.07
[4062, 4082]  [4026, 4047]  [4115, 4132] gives 0.02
